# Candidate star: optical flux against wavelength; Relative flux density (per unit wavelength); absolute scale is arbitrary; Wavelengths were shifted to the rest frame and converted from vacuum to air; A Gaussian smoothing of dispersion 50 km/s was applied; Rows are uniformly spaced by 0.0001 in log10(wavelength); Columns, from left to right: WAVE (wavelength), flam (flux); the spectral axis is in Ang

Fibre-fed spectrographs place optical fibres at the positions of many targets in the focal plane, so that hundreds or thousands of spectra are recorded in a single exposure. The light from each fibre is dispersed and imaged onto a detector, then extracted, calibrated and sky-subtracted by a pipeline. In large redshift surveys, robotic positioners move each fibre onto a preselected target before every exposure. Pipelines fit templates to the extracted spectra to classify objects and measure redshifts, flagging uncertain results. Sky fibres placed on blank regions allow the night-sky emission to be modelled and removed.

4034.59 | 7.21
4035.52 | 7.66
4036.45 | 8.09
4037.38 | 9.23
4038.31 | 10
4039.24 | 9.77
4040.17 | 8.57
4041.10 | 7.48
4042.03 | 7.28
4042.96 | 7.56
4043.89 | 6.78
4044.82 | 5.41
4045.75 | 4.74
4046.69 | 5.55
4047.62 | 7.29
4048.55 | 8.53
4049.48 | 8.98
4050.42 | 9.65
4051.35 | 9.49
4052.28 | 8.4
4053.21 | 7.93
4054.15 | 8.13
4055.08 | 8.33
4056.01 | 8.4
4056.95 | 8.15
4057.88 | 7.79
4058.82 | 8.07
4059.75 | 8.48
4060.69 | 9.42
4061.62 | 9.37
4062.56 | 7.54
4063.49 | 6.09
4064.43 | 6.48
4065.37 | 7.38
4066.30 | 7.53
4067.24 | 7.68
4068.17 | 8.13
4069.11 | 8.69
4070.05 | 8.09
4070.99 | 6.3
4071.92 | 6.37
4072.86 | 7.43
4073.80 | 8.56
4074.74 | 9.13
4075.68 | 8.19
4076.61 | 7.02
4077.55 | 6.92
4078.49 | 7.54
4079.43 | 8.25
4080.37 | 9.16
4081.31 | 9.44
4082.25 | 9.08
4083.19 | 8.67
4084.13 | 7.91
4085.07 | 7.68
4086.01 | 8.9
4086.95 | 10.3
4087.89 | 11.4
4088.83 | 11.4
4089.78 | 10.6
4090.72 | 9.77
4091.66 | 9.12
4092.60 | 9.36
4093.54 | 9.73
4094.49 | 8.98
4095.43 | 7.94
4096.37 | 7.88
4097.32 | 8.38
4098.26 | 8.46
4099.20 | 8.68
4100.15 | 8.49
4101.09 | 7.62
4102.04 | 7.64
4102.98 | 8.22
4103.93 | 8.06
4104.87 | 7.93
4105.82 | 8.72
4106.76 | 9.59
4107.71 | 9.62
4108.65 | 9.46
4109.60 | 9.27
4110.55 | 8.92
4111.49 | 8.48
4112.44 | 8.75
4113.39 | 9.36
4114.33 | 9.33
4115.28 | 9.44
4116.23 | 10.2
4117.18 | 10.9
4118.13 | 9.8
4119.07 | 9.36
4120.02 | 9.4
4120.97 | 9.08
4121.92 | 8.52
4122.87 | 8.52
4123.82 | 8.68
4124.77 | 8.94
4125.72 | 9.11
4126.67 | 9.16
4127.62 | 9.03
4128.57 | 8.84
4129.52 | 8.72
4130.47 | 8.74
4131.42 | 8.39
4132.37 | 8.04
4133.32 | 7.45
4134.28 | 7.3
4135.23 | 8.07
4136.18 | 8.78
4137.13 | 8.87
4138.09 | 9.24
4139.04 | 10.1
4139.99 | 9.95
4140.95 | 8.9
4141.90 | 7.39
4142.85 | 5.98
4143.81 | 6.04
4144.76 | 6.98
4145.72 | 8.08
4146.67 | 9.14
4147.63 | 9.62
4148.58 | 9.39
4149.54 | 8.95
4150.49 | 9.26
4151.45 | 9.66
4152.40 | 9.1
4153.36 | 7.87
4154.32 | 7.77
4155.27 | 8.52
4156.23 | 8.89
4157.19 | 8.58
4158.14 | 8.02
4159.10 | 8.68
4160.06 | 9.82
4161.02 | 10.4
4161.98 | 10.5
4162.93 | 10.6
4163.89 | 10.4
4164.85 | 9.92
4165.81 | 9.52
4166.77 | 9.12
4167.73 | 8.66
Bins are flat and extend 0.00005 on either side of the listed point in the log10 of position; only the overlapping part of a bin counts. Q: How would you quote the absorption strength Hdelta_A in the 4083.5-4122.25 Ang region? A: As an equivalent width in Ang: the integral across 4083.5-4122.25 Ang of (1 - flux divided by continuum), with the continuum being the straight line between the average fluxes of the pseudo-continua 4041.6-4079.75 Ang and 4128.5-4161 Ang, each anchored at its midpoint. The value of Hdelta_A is -4.6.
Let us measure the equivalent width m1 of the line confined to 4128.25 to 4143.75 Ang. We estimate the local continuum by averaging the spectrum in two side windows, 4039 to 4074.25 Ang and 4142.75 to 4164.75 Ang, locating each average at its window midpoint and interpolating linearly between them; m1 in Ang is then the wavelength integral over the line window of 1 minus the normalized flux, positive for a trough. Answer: 0.5 Ang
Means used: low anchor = 7.77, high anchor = 8.86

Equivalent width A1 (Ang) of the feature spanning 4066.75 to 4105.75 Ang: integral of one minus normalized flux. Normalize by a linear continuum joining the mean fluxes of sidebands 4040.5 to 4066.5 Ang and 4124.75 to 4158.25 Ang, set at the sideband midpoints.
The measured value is -2.4 Ang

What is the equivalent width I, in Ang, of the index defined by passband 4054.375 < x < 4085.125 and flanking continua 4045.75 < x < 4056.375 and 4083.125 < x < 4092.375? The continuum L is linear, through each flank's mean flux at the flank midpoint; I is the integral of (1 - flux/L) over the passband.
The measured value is 3.0 Ang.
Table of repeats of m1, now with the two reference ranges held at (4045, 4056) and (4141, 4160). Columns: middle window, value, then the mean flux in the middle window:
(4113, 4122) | -1.52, 9.59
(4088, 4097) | -1.57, 9.47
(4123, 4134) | -0.49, 8.62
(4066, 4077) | 0.28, 7.77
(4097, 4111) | -0.82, 8.61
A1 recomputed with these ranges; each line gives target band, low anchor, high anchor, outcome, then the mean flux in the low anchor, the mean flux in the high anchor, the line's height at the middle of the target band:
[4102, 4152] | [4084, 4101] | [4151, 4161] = 0.9 Ang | 9.16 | 8.77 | 8.94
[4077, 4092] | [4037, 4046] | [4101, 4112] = -1.4 Ang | 7.74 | 8.66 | 8.35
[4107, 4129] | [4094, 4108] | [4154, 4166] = -1.4 Ang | 8.4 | 9.38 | 8.68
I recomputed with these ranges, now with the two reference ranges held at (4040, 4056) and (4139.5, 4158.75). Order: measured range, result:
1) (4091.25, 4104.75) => -0.71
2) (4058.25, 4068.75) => -0.09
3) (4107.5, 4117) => -1.39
